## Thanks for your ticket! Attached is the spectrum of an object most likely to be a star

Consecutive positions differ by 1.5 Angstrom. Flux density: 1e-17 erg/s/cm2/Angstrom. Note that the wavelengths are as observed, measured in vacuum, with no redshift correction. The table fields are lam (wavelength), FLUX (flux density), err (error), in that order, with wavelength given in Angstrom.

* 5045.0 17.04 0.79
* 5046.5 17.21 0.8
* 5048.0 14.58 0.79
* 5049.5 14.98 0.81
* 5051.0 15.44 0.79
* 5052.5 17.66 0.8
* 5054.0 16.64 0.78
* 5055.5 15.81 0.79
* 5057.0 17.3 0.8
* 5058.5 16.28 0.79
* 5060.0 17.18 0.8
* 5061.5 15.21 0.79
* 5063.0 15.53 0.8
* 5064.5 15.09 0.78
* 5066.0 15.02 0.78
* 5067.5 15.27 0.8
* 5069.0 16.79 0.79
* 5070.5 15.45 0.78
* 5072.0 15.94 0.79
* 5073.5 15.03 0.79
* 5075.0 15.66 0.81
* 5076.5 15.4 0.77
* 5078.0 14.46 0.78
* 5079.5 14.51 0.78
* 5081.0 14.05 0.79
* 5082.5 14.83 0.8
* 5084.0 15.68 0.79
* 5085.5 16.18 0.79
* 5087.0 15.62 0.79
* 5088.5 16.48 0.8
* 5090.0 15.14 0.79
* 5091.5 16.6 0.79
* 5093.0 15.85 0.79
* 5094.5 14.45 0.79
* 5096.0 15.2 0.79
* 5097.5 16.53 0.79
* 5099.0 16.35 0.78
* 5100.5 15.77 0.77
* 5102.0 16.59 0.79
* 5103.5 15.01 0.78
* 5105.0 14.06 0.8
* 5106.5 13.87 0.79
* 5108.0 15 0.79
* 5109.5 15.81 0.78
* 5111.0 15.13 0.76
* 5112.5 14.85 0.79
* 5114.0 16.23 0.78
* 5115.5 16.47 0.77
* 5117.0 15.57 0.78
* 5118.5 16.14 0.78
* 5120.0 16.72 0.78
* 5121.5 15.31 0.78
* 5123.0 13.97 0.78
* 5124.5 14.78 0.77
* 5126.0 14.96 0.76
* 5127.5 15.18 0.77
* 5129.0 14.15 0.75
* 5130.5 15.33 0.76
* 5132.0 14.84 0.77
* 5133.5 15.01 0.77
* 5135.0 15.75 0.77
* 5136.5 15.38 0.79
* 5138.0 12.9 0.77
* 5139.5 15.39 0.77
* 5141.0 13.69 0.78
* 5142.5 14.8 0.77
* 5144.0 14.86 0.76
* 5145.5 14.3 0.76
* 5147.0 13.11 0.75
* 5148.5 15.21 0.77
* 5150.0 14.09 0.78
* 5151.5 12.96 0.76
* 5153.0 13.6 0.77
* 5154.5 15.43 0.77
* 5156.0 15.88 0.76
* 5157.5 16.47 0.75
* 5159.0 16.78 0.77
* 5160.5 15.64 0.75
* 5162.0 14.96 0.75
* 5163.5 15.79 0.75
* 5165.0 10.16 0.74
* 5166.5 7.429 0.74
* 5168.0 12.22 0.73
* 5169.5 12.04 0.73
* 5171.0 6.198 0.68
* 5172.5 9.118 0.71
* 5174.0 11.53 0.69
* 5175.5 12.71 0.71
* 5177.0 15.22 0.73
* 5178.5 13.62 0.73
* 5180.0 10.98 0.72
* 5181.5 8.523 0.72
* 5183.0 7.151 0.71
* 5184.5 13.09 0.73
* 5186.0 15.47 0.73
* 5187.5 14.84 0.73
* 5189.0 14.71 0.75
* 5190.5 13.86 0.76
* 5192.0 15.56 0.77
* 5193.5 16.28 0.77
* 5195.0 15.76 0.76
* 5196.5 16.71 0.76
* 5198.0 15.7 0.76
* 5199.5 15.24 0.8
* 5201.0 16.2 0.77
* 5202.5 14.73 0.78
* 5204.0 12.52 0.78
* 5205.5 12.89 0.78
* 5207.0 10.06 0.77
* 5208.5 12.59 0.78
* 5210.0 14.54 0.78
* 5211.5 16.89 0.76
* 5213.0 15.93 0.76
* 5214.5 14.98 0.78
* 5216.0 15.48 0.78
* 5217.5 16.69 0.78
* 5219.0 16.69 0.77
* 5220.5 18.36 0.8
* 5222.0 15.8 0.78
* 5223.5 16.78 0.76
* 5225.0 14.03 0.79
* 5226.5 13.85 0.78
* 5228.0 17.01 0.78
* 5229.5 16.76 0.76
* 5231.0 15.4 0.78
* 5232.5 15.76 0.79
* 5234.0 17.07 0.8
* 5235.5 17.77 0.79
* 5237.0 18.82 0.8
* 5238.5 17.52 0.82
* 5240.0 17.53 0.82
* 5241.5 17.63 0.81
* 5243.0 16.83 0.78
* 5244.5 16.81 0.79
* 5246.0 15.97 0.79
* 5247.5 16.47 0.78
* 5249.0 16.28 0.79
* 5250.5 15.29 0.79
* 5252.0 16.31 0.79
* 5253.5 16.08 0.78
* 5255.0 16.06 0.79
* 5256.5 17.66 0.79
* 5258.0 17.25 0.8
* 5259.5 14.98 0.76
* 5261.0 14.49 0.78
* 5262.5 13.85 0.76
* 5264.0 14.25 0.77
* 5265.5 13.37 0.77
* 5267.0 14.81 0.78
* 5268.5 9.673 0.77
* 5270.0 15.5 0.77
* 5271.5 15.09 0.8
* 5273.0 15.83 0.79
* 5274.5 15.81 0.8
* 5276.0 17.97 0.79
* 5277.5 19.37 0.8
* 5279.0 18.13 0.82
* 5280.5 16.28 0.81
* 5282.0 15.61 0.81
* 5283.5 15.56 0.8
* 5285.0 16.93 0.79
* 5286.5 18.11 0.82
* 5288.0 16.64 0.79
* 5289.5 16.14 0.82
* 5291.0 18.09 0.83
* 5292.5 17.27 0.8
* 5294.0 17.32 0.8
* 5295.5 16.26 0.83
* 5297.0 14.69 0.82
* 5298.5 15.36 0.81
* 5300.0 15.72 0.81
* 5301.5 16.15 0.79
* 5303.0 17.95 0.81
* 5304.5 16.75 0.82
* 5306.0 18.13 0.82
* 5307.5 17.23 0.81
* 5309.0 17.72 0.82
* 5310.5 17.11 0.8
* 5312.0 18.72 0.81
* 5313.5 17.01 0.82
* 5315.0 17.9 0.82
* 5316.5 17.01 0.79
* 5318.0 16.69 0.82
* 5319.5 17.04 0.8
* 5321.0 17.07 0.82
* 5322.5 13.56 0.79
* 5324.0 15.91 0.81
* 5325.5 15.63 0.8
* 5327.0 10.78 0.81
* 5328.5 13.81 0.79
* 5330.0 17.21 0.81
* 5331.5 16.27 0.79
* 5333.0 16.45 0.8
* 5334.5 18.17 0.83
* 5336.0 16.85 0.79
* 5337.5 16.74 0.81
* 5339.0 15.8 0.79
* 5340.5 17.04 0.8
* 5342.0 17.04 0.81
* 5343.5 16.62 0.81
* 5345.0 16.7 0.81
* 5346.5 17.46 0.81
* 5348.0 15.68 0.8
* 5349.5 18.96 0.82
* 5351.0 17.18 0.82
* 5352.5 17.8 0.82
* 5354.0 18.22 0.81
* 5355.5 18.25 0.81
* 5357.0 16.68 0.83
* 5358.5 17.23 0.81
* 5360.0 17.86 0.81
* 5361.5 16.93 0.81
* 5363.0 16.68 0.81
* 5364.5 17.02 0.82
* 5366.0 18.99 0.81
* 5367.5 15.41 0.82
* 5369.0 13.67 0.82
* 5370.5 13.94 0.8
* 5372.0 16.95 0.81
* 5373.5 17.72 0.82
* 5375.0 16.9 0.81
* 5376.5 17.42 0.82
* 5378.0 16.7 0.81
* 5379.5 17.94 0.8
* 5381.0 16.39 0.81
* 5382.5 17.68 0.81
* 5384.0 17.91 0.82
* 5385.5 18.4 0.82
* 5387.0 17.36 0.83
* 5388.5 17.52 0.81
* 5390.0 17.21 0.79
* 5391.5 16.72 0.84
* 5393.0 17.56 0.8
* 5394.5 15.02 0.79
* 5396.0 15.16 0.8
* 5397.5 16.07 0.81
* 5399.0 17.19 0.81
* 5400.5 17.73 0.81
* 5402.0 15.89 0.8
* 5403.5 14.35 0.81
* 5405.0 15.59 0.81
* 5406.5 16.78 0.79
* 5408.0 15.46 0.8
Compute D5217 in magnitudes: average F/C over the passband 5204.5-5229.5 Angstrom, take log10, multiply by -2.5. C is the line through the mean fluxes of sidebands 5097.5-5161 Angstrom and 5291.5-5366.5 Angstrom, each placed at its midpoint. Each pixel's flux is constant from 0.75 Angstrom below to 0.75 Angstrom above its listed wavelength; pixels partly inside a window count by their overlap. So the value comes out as 0.05 mag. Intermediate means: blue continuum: 15.1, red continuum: 16.8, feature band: 15.2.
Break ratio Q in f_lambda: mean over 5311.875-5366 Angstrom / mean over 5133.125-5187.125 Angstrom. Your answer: 1.26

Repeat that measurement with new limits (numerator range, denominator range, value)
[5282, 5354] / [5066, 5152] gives 1.10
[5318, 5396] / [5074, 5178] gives 1.14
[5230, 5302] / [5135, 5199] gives 1.19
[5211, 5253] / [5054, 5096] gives 1.05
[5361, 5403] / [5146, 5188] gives 1.30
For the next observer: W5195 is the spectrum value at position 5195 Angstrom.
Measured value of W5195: 15.76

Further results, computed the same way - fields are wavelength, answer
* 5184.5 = 13.09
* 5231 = 15.4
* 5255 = 16.06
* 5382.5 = 17.68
